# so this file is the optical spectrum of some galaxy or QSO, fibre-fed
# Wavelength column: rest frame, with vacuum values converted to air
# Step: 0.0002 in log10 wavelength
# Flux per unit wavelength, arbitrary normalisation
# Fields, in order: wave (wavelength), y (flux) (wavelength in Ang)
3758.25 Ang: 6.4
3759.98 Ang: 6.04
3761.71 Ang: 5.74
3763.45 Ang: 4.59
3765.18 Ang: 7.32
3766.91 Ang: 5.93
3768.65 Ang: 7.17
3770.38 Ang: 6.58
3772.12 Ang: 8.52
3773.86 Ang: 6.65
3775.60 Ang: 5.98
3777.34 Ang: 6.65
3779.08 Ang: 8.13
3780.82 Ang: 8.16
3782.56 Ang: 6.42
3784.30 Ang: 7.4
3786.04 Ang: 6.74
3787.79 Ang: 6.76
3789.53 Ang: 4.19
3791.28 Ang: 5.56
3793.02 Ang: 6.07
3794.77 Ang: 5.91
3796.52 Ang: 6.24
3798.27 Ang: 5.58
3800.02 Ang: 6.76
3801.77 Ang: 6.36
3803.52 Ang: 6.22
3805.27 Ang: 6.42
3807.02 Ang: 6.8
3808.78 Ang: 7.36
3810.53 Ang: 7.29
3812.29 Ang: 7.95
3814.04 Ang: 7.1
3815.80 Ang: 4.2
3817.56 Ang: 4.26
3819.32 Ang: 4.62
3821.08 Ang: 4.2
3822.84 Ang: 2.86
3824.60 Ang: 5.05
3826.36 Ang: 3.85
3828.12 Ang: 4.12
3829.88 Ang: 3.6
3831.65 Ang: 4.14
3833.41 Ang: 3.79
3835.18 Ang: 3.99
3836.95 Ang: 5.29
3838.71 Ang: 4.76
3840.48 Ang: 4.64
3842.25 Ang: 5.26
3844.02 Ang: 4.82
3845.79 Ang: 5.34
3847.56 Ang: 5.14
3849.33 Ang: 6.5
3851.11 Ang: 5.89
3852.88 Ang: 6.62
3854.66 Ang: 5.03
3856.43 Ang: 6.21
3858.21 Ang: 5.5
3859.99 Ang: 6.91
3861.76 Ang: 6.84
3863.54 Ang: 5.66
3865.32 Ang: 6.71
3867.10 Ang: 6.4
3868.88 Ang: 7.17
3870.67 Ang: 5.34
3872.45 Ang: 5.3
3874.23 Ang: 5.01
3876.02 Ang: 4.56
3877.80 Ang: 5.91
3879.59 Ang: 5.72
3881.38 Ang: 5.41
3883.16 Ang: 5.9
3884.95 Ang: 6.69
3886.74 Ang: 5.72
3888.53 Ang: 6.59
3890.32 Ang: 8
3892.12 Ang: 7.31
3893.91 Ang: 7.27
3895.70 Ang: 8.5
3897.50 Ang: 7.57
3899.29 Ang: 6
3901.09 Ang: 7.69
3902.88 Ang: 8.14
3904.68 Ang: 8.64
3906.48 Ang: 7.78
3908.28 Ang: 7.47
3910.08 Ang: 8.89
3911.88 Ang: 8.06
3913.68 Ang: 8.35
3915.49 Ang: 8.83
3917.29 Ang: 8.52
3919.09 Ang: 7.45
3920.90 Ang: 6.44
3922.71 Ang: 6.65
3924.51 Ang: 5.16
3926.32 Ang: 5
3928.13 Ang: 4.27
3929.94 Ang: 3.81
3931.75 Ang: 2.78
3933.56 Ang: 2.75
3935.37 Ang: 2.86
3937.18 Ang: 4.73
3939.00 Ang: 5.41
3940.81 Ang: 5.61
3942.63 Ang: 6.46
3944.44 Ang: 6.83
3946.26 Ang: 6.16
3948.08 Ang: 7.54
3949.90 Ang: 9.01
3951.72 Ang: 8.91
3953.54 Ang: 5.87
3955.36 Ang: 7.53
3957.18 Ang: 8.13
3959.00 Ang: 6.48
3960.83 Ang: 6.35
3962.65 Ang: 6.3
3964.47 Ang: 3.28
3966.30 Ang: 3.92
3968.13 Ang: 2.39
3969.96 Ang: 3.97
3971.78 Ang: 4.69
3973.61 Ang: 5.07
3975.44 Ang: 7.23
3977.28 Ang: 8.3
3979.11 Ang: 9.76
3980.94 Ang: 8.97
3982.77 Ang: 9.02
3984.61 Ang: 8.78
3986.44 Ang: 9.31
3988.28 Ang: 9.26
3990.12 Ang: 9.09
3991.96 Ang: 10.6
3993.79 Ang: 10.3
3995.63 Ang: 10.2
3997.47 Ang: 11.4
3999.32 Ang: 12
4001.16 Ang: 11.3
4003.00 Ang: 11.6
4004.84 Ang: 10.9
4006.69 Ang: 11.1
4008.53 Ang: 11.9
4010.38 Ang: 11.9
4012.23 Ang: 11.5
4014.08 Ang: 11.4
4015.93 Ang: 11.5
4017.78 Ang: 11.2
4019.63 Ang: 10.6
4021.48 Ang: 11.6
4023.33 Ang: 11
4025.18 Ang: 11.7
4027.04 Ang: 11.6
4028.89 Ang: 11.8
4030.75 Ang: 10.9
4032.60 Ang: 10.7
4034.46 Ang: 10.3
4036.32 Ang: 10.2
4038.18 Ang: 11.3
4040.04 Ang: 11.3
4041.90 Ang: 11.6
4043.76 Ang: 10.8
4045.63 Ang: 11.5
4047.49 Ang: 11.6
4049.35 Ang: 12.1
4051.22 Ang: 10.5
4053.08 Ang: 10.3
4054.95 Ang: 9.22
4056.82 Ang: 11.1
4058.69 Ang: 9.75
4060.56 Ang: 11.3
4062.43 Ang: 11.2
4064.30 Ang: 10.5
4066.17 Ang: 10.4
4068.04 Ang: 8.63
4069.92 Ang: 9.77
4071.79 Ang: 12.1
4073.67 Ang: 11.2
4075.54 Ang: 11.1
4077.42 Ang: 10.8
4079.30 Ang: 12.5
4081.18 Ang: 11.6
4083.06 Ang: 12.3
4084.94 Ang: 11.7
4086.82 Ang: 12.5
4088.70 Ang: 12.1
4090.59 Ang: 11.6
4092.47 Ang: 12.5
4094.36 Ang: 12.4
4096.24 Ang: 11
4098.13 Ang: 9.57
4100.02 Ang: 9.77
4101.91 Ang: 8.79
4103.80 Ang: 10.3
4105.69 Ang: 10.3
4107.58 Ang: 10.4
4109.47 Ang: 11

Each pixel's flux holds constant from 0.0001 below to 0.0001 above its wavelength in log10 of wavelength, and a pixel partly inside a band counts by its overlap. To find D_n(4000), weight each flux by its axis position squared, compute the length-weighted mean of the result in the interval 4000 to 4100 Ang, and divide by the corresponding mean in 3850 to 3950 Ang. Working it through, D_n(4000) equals 1.90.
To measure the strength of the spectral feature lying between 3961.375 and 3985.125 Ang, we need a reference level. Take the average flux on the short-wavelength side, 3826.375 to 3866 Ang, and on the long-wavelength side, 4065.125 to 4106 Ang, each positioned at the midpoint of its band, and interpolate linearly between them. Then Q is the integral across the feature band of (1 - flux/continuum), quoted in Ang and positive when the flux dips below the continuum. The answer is 6.1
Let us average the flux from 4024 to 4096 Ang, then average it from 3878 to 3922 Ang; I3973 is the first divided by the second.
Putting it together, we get 1.52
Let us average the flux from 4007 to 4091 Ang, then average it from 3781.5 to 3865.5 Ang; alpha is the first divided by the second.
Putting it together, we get 2.0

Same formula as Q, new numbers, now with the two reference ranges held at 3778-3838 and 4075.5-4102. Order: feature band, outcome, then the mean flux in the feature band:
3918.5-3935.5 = 7.02 Ang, 4.75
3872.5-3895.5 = 3.31 Ang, 6.21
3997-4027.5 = -4.82 Ang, 11.4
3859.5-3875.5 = 1.86 Ang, 6.09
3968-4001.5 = 2.66 Ang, 8.61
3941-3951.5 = 1.63 Ang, 7.2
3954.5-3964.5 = 2.47 Ang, 6.61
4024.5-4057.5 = -1.81 Ang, 11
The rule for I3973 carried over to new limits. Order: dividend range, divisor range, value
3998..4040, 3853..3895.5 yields 1.82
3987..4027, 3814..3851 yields 2.39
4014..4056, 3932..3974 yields 1.97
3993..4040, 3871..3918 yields 1.59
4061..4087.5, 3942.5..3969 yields 1.76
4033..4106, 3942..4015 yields 1.31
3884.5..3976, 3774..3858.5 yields 1.12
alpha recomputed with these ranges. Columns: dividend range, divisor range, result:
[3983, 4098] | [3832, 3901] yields 1.86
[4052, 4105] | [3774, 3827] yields 1.81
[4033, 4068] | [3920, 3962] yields 1.84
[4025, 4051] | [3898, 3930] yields 1.57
